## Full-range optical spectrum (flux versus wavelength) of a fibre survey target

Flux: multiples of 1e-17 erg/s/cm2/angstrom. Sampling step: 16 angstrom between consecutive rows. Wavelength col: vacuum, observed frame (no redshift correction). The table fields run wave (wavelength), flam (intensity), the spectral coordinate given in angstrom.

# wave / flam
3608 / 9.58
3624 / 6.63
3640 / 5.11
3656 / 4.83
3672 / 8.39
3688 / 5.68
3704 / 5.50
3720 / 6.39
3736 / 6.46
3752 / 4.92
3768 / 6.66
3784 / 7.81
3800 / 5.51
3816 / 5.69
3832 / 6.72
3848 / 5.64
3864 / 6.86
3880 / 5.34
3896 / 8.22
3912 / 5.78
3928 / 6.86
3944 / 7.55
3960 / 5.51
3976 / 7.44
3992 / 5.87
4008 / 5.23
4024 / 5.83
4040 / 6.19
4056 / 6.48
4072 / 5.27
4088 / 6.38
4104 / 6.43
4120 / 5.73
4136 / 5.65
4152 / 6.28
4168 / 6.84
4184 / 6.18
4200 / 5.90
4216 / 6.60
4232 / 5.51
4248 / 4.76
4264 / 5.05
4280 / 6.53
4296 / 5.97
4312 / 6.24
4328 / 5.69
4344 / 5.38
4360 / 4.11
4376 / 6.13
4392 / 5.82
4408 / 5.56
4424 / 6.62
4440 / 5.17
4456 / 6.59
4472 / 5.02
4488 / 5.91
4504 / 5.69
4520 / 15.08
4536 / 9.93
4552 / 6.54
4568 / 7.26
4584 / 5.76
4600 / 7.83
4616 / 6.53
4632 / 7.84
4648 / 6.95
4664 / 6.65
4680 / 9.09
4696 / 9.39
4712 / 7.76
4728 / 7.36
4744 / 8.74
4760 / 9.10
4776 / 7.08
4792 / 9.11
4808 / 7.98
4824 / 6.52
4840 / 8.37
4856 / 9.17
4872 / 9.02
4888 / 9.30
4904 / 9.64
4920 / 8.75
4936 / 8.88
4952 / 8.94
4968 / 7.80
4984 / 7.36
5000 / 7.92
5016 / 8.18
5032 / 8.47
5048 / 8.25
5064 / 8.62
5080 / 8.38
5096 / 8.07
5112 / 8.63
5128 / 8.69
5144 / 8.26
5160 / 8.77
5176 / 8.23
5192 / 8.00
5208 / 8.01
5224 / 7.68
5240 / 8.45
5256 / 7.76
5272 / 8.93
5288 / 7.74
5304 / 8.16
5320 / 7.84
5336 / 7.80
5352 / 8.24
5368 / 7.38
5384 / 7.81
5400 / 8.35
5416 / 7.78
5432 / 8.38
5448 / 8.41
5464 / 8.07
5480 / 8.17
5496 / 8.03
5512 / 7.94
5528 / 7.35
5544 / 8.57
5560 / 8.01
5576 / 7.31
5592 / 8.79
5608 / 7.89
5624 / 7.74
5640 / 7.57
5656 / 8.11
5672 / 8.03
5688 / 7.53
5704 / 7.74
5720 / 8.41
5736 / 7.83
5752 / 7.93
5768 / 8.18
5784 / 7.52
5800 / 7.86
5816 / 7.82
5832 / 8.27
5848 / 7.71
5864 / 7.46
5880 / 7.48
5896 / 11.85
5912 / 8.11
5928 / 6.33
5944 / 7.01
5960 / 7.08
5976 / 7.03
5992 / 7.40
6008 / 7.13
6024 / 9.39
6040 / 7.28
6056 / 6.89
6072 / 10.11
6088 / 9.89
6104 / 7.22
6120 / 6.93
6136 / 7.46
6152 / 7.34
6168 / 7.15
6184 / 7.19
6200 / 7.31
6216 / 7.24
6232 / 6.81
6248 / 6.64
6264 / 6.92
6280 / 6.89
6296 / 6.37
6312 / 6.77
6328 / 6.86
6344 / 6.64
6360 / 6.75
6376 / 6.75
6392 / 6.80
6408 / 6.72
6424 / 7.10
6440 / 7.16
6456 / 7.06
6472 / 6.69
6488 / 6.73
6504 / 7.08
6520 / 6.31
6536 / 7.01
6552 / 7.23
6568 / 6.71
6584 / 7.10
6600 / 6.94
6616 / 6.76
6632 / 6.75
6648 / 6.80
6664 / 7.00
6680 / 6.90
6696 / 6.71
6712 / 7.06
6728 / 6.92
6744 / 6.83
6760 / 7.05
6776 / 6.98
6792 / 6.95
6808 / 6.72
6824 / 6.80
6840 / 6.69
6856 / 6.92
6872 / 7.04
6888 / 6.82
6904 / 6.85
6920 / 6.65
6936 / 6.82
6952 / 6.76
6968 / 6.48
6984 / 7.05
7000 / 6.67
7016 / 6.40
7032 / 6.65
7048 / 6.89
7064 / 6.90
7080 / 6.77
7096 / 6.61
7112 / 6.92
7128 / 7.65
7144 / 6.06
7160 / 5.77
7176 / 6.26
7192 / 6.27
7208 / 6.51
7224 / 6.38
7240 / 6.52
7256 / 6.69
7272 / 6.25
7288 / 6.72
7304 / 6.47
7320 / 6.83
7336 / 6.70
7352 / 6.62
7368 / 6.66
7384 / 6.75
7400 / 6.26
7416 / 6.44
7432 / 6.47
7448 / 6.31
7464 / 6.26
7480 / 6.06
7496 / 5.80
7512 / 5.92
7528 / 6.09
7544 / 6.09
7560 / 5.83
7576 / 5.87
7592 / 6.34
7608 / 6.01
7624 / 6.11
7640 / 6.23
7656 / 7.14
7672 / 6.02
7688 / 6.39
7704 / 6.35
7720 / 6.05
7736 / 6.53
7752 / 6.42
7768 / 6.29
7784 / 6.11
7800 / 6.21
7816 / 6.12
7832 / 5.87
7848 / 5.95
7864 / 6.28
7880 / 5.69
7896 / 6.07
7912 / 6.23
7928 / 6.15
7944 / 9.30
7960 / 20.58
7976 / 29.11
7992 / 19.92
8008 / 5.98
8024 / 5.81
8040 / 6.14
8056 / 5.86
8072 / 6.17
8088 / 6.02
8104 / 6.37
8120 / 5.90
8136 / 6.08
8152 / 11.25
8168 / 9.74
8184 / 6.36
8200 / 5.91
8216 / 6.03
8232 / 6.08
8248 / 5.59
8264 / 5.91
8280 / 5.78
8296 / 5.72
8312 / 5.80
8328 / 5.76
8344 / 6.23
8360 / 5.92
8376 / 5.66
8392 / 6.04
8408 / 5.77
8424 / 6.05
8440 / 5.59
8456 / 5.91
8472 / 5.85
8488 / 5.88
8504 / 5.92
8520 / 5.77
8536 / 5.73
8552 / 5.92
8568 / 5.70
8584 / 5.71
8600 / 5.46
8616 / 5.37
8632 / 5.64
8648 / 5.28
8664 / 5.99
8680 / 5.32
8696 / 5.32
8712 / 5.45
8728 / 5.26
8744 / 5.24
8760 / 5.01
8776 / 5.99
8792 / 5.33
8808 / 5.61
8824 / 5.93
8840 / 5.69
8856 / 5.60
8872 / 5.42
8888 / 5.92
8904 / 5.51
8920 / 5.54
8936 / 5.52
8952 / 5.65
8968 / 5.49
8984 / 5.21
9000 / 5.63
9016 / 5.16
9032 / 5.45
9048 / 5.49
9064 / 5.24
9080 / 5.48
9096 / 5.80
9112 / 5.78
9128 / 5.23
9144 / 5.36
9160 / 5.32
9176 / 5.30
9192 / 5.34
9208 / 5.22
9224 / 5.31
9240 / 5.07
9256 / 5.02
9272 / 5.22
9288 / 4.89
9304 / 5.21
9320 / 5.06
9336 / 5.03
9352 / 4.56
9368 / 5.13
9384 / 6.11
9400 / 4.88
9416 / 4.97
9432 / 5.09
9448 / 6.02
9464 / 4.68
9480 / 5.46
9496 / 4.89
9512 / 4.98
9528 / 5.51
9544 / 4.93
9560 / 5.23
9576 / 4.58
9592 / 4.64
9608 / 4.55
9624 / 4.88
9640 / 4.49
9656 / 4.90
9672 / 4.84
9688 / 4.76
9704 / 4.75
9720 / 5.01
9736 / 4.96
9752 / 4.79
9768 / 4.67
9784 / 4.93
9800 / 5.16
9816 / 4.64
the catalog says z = 0.214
